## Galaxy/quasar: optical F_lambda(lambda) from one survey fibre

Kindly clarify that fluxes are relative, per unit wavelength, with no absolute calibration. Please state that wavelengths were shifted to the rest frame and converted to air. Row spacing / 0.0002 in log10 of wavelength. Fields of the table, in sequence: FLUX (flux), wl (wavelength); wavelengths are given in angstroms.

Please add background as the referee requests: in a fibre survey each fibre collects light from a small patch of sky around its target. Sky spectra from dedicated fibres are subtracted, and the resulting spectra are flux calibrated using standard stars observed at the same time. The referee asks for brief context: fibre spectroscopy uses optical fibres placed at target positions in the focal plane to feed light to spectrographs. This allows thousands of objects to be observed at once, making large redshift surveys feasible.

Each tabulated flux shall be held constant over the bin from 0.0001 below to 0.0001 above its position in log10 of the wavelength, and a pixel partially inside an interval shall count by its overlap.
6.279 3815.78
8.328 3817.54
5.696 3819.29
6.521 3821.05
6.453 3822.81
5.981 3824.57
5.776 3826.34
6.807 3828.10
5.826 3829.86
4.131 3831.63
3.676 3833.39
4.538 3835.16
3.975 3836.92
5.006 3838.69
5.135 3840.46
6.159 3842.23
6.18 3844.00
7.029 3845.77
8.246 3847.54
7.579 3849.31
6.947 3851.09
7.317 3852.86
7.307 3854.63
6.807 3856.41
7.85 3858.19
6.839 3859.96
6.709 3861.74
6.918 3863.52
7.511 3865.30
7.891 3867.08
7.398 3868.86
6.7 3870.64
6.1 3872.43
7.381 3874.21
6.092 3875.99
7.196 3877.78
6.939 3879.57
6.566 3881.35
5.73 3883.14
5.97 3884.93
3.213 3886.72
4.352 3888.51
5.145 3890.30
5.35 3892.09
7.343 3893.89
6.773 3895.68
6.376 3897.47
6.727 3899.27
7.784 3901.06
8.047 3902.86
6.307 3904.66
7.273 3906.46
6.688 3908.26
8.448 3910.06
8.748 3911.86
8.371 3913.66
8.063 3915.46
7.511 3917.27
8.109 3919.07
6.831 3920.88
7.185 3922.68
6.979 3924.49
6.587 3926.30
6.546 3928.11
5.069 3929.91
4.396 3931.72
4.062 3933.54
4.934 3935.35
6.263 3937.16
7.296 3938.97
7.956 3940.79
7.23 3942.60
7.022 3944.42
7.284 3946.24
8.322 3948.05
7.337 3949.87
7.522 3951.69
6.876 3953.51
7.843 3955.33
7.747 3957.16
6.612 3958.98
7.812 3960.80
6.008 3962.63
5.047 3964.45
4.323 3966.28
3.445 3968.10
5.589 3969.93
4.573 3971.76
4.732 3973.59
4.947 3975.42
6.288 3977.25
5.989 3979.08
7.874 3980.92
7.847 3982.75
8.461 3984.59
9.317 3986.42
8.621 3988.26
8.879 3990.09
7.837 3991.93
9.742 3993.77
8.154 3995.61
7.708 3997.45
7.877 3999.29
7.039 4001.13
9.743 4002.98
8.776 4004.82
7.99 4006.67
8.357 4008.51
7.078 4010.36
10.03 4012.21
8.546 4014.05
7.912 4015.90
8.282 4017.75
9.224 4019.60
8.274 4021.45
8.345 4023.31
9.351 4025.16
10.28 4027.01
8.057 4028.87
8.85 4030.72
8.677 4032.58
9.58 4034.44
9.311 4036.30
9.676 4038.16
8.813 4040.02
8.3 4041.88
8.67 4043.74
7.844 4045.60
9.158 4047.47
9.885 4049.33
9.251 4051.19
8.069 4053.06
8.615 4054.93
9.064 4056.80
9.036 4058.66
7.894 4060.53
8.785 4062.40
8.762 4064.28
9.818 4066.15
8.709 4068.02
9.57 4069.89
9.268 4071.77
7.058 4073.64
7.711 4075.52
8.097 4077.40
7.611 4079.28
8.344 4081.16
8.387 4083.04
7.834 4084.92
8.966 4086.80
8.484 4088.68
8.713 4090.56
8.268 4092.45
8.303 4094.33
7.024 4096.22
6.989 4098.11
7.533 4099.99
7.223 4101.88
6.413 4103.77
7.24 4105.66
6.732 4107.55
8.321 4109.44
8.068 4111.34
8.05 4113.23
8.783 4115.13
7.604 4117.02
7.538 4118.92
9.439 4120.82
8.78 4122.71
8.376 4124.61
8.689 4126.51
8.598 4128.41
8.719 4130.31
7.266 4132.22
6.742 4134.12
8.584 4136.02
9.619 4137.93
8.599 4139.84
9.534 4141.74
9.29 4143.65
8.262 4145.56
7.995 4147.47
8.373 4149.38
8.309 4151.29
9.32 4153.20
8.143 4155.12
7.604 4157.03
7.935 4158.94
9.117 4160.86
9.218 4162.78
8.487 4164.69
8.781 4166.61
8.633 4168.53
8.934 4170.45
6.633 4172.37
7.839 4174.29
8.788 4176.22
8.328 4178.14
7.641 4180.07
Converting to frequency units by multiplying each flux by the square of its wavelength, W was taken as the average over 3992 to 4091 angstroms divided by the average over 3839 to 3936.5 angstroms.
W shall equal 1.39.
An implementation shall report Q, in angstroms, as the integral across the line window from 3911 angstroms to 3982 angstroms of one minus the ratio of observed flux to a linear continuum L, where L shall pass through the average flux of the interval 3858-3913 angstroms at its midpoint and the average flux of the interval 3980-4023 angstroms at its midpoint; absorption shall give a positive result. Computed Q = 9.62 angstroms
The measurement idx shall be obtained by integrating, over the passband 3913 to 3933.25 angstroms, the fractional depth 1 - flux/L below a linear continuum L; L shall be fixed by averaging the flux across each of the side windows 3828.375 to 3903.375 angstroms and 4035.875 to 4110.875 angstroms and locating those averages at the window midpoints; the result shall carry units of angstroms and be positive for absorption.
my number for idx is 0.3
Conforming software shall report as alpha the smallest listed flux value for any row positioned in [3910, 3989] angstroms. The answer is 3.445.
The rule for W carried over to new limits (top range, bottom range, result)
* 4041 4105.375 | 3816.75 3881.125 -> 1.44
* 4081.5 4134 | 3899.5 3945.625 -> 1.26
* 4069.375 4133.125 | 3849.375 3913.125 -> 1.32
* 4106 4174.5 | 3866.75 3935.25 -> 1.42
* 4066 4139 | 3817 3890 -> 1.46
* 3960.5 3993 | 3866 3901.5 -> 1.08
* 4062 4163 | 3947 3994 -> 1.29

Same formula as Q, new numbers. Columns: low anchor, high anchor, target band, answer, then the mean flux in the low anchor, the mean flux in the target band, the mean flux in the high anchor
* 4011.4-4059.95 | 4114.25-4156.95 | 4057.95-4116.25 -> 3.7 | 8.88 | 8.12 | 8.46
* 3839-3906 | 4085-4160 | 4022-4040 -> -3.5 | 6.64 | 9.09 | 8.16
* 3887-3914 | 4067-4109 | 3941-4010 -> 0.4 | 6.8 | 7.22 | 7.94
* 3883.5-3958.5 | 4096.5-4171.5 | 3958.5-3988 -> 3.8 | 6.77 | 6.23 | 8.24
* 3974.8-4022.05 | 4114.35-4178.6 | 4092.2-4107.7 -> 2.0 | 8.13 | 7.29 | 8.44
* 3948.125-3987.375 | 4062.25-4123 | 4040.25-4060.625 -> -3.1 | 6.52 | 8.75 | 8.12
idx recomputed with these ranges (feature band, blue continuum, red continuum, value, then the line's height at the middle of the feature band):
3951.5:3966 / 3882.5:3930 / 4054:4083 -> 1.1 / 7.34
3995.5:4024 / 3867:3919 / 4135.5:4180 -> -3.0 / 7.55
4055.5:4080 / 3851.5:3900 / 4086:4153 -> -2.4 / 7.82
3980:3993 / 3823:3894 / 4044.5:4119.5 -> -1.8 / 7.37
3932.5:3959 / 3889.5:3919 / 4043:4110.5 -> 1.8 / 7.47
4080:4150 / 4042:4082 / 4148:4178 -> 2.9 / 8.51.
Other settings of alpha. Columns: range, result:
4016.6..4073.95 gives 7.058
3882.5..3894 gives 3.213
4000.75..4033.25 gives 7.039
